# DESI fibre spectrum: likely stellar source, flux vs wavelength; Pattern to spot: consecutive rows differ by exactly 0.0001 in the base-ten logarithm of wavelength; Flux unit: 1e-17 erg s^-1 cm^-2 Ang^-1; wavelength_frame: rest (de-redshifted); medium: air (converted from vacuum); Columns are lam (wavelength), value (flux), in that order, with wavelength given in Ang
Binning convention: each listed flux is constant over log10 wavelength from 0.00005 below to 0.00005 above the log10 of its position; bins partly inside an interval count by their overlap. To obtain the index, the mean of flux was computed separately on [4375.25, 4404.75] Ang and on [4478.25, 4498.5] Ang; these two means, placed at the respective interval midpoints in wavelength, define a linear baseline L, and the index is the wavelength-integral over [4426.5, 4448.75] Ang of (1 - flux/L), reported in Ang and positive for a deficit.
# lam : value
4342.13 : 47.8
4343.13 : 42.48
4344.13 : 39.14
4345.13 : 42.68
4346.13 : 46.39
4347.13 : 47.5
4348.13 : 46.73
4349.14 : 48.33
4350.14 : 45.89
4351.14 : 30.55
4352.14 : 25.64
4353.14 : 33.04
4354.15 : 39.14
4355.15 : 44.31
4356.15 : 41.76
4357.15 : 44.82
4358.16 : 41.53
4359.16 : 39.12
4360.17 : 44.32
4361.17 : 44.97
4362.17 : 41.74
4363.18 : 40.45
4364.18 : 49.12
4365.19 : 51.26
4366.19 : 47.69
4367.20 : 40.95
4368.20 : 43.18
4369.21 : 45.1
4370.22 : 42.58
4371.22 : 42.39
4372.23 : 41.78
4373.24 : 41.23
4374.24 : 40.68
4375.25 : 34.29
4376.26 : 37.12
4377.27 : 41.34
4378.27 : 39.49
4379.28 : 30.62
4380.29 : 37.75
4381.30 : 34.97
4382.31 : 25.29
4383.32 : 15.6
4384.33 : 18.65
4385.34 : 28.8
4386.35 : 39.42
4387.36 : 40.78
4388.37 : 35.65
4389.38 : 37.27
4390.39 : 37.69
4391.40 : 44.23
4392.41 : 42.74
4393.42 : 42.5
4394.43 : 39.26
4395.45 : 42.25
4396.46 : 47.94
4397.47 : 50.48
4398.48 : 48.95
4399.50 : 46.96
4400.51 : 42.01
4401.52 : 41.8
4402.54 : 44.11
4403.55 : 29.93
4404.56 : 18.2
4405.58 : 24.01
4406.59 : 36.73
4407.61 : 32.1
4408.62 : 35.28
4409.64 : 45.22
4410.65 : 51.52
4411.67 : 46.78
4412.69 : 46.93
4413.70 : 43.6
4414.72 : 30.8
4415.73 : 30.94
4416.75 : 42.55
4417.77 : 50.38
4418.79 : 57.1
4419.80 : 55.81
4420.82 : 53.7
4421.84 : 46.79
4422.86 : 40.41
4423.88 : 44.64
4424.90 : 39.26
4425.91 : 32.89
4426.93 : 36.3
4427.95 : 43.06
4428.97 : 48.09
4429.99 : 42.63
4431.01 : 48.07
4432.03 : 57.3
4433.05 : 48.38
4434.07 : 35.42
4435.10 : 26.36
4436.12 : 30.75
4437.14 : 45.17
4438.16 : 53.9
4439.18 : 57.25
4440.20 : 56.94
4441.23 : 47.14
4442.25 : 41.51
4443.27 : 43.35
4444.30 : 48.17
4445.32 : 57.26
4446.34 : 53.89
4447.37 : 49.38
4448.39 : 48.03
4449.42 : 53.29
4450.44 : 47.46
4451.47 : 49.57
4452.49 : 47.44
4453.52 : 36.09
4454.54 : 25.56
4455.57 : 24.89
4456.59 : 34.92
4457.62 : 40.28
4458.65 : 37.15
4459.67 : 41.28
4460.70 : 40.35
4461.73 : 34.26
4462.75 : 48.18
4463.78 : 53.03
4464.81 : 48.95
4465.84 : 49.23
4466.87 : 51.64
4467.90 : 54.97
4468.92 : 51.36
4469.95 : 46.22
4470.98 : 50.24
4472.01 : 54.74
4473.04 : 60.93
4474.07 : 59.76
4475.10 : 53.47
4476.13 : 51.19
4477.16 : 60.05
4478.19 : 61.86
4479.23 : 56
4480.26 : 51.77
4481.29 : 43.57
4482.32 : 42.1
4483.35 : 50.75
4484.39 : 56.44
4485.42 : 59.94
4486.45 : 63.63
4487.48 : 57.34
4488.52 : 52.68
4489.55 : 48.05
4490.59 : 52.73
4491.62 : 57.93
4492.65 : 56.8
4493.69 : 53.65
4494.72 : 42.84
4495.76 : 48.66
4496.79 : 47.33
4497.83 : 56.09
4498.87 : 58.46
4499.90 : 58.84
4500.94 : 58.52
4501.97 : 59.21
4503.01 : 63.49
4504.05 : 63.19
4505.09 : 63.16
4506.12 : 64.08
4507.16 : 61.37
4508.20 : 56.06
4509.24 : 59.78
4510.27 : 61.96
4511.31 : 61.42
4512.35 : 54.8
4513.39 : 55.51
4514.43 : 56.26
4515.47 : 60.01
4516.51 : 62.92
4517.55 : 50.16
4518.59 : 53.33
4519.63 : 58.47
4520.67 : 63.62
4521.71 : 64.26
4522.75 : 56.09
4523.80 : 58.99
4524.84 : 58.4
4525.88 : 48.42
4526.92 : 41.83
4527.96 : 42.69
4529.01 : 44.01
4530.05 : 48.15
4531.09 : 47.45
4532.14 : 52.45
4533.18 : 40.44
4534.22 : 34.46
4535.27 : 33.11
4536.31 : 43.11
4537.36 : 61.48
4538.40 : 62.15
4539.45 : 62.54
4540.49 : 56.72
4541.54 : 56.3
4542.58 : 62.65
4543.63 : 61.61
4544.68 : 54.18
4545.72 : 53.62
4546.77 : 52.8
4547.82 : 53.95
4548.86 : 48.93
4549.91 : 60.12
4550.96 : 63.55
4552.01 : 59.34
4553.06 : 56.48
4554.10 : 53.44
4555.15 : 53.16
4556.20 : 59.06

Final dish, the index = -0.7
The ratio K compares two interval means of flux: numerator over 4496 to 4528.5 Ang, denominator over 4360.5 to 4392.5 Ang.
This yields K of 1.49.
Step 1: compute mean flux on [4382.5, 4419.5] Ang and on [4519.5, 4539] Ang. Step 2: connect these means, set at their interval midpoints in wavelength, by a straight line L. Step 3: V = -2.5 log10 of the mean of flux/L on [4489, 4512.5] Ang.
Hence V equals -0.19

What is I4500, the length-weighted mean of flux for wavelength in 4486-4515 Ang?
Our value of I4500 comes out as 56.9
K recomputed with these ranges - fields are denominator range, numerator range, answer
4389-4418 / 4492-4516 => 1.42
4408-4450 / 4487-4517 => 1.25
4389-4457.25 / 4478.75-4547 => 1.27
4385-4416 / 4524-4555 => 1.32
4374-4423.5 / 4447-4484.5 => 1.21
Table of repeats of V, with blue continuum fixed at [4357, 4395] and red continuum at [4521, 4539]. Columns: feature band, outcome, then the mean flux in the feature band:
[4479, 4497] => -0.13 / 52.4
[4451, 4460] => 0.19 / 37.4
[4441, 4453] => -0.12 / 48.9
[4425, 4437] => 0.05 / 40.9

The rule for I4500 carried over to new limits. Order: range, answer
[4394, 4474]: 44.2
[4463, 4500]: 53.3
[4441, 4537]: 51.4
